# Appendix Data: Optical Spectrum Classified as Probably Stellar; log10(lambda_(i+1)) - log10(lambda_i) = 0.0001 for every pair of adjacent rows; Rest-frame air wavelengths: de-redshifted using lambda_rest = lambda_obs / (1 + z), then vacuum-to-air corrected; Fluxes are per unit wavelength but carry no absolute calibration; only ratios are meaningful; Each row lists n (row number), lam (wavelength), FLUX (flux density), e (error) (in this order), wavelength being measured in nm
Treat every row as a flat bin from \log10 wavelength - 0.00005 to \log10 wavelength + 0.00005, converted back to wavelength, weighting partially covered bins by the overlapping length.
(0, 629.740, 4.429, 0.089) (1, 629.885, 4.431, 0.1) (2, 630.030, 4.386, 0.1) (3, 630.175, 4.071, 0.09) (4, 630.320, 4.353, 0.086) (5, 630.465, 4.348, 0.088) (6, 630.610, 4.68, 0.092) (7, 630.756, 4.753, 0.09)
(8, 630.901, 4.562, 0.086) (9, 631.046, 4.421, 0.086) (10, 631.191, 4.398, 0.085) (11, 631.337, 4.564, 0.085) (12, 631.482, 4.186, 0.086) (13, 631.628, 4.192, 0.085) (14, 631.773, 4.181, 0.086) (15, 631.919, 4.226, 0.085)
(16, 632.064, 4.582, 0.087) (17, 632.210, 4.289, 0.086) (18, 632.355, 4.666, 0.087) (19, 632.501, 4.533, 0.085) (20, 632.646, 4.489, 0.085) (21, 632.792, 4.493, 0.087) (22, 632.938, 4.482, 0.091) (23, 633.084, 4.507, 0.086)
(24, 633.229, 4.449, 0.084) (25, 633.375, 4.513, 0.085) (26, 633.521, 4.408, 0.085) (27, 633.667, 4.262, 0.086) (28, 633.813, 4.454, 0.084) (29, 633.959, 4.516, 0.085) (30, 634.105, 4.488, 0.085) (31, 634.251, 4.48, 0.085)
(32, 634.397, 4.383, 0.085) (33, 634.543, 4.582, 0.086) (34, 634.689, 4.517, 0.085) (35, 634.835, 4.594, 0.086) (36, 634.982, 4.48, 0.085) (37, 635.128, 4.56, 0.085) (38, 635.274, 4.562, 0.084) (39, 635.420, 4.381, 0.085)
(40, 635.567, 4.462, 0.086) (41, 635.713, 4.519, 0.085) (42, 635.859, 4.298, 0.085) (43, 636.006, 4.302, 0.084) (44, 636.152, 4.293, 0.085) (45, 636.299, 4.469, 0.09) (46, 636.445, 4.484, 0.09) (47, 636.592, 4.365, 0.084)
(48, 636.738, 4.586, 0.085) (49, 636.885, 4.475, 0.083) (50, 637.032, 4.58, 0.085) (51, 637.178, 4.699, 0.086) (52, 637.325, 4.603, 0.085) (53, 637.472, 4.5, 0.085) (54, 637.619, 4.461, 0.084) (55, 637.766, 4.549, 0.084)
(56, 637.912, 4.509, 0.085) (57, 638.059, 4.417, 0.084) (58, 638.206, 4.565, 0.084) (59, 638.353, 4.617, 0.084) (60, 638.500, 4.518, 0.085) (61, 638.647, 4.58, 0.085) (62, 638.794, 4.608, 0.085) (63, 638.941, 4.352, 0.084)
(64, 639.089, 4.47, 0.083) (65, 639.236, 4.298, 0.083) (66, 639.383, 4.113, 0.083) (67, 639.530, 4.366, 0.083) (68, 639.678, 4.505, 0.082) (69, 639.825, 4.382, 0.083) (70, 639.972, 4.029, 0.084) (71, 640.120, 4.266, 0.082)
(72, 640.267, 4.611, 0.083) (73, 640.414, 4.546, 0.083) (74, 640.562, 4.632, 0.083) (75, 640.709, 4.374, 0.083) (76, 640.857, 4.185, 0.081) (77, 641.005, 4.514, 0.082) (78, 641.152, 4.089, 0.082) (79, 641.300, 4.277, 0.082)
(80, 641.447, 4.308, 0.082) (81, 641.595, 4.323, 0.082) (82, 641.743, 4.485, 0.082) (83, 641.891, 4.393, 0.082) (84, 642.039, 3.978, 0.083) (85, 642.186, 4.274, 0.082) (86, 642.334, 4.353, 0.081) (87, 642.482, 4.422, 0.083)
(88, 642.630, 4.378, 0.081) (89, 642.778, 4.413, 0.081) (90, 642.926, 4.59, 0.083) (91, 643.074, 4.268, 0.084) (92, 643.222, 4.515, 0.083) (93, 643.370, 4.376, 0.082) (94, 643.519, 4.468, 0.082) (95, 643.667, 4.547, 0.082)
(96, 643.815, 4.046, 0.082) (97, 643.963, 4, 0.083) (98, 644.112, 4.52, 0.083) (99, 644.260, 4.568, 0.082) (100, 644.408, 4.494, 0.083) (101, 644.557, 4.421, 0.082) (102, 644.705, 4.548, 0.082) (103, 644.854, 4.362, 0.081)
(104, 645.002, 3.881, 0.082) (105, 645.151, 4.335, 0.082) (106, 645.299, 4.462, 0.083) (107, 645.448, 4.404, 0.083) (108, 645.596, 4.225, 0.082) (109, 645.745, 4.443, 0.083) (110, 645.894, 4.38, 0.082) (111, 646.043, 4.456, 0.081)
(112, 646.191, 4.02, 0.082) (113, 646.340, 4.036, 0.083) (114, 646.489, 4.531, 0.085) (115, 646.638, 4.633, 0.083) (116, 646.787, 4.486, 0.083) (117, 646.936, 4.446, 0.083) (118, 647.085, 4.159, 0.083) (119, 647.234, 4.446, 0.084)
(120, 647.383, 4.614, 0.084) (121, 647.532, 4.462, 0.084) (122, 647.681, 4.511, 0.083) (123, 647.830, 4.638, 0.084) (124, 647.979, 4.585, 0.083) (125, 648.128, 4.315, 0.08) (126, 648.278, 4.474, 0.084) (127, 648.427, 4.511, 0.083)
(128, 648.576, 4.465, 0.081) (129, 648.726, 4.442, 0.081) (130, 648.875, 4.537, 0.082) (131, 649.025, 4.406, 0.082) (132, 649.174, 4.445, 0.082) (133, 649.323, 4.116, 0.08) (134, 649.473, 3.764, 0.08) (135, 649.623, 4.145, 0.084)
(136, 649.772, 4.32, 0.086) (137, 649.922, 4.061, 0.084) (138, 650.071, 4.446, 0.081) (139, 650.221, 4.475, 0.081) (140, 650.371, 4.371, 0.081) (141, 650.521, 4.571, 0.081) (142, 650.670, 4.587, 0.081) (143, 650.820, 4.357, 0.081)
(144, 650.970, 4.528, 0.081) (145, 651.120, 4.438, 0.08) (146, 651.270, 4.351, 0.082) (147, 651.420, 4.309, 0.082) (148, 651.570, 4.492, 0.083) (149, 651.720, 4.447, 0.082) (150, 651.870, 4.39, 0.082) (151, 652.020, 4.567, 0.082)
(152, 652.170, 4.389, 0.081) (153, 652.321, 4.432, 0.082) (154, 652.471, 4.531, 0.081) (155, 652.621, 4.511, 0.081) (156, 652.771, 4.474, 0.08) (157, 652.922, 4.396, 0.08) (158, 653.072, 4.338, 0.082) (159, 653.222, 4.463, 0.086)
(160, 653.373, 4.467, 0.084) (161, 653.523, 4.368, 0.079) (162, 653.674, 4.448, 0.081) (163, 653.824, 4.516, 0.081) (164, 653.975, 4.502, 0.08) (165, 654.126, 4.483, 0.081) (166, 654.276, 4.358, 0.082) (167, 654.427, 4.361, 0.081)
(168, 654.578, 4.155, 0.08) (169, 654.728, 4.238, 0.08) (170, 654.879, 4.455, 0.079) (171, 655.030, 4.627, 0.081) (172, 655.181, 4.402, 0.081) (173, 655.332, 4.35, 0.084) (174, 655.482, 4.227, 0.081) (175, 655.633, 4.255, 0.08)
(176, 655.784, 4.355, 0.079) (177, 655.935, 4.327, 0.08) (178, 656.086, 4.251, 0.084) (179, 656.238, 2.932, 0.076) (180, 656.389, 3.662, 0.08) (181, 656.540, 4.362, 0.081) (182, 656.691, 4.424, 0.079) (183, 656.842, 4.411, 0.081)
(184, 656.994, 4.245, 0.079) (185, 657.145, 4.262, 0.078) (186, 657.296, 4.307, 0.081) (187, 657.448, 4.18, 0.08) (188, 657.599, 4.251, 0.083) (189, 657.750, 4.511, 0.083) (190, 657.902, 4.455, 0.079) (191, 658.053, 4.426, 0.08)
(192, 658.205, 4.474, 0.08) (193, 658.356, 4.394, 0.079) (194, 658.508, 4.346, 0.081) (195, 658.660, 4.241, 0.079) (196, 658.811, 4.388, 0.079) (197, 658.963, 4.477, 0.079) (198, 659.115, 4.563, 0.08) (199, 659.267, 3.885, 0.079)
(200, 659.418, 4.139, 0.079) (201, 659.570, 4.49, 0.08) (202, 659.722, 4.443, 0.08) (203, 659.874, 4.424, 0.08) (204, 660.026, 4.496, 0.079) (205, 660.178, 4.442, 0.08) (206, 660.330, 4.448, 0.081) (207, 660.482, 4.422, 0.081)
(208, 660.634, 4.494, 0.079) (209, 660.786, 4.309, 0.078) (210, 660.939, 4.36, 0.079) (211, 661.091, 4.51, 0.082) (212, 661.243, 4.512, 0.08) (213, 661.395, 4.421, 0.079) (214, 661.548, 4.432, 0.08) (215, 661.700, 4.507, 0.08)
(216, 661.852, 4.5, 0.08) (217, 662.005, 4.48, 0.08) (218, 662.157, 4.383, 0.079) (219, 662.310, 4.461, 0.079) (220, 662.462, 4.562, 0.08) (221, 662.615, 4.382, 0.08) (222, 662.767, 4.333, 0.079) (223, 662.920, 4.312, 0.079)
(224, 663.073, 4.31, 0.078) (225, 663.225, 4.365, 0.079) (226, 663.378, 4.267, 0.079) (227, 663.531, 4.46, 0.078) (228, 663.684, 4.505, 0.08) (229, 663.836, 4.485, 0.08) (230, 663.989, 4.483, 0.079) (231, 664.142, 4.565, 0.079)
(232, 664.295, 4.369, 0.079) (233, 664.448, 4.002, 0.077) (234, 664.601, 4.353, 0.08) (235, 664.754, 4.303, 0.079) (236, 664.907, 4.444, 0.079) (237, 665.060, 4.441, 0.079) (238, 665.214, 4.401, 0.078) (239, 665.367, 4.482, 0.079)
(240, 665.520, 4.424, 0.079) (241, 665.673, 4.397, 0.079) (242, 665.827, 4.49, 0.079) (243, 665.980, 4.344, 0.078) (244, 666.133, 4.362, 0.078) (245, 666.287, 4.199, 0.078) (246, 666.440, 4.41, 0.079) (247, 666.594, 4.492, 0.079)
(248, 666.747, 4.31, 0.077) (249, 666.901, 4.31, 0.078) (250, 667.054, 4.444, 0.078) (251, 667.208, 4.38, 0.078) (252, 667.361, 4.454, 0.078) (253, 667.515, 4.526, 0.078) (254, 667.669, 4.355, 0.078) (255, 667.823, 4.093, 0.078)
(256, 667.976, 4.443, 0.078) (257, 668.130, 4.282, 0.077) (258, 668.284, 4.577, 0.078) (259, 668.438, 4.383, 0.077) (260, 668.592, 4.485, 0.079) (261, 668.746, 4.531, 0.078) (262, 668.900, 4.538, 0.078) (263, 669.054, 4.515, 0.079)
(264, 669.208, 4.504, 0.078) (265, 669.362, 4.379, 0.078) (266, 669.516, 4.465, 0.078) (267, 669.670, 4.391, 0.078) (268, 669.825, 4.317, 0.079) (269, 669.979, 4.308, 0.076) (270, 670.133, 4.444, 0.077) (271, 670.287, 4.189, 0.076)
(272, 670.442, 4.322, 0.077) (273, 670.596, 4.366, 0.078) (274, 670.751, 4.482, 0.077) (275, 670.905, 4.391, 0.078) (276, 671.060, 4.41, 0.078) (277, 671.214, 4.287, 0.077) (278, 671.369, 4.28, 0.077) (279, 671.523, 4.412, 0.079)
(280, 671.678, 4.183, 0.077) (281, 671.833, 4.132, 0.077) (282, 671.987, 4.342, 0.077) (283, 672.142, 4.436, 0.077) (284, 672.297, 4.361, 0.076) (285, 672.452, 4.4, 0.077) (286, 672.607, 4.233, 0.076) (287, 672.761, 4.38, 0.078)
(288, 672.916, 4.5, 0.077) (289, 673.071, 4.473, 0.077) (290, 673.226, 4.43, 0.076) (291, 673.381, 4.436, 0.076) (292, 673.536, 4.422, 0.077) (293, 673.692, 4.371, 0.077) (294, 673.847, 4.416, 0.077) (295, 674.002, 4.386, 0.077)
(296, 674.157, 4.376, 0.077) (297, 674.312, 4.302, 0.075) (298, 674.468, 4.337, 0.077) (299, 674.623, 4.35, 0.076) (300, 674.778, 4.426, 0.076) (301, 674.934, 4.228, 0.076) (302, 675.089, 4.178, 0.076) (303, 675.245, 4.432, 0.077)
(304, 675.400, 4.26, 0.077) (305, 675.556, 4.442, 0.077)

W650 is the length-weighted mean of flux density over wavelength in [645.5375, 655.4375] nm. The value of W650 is 4.4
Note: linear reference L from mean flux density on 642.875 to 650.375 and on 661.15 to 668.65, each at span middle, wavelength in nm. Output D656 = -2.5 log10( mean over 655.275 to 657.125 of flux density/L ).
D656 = 0.06 mag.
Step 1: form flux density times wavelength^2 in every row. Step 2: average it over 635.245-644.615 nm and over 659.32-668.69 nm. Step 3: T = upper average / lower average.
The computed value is 1.1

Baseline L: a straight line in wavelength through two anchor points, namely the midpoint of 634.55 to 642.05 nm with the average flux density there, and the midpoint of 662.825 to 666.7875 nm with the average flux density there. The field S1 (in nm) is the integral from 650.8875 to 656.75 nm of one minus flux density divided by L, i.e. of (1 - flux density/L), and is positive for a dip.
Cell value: 0.08 nm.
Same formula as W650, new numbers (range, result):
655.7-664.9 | 4.35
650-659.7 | 4.36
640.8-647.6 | 4.36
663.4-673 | 4.39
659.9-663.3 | 4.43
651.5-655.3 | 4.43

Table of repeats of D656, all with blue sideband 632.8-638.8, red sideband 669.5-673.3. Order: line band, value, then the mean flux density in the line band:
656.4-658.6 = 0.017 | 4.34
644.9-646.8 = 0.031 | 4.33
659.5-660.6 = -0.014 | 4.45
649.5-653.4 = 0.005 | 4.41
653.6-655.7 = 0.008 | 4.39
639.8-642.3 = 0.033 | 4.33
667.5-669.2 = -0.015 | 4.43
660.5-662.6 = -0.015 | 4.45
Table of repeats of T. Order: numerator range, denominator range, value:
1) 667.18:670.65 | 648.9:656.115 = 1.06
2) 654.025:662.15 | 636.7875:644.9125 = 1.04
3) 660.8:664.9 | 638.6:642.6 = 1.08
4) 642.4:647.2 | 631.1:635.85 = 1.02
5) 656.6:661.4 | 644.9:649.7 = 1.04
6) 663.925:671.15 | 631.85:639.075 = 1.08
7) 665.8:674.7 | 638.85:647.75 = 1.09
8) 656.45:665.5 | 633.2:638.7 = 1.06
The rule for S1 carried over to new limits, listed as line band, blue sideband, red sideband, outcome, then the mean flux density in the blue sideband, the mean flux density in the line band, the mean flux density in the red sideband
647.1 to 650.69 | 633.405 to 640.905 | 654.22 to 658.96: -0.04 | 4.46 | 4.4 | 4.28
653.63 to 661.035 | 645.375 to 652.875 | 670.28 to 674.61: 0.10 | 4.4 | 4.33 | 4.36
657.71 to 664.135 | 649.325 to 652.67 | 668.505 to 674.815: -0.05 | 4.38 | 4.41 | 4.38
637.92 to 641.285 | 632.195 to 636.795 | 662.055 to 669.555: 0.04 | 4.47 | 4.41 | 4.4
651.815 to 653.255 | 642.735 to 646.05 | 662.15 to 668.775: -0.02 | 4.38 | 4.45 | 4.39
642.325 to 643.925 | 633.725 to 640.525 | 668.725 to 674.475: 0.02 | 4.47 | 4.39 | 4.38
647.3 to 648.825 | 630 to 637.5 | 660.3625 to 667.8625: -0.02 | 4.45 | 4.5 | 4.4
